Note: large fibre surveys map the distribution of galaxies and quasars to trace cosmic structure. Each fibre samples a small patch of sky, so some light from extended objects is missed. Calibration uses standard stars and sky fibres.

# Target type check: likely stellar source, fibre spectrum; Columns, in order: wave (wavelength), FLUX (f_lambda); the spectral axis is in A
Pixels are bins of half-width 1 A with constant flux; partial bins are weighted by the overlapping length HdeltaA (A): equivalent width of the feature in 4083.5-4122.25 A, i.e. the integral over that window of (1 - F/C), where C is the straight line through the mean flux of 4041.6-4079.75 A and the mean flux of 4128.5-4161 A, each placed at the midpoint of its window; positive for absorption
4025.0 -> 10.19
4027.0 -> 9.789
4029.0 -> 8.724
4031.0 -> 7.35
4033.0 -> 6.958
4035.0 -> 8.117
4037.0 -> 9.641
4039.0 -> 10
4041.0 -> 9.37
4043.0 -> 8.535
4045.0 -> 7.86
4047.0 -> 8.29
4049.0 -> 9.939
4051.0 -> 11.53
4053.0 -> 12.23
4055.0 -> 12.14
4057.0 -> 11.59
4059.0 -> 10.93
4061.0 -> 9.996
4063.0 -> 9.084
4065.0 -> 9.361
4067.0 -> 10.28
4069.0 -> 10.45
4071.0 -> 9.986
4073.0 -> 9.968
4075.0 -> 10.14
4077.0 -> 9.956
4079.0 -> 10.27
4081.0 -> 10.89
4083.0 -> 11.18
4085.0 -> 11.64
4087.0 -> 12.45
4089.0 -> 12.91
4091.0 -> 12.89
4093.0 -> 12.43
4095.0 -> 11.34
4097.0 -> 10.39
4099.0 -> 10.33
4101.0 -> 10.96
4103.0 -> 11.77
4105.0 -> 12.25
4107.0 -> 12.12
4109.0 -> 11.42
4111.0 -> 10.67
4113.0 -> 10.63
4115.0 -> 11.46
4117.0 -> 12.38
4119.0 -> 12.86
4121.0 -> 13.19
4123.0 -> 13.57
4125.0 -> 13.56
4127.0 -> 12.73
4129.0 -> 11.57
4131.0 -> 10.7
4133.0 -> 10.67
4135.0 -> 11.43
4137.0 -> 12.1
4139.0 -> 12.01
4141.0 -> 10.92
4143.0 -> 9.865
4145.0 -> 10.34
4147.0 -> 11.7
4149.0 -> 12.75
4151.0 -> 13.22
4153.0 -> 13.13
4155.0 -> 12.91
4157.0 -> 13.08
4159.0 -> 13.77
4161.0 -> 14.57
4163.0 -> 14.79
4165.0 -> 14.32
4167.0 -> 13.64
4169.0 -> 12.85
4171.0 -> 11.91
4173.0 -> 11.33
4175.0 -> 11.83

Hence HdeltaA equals -2.6 A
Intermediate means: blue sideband 10.1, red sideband 12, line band 11.8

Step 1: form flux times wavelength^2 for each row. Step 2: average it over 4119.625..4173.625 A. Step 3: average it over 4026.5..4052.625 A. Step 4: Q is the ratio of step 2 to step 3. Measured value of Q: 1.46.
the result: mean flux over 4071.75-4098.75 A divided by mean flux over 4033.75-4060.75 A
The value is 1.1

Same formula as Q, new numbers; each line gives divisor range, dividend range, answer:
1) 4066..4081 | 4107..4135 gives 1.20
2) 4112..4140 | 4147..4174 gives 1.11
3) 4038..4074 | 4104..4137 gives 1.22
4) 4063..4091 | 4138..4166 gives 1.22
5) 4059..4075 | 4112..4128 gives 1.29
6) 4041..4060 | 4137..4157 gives 1.22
